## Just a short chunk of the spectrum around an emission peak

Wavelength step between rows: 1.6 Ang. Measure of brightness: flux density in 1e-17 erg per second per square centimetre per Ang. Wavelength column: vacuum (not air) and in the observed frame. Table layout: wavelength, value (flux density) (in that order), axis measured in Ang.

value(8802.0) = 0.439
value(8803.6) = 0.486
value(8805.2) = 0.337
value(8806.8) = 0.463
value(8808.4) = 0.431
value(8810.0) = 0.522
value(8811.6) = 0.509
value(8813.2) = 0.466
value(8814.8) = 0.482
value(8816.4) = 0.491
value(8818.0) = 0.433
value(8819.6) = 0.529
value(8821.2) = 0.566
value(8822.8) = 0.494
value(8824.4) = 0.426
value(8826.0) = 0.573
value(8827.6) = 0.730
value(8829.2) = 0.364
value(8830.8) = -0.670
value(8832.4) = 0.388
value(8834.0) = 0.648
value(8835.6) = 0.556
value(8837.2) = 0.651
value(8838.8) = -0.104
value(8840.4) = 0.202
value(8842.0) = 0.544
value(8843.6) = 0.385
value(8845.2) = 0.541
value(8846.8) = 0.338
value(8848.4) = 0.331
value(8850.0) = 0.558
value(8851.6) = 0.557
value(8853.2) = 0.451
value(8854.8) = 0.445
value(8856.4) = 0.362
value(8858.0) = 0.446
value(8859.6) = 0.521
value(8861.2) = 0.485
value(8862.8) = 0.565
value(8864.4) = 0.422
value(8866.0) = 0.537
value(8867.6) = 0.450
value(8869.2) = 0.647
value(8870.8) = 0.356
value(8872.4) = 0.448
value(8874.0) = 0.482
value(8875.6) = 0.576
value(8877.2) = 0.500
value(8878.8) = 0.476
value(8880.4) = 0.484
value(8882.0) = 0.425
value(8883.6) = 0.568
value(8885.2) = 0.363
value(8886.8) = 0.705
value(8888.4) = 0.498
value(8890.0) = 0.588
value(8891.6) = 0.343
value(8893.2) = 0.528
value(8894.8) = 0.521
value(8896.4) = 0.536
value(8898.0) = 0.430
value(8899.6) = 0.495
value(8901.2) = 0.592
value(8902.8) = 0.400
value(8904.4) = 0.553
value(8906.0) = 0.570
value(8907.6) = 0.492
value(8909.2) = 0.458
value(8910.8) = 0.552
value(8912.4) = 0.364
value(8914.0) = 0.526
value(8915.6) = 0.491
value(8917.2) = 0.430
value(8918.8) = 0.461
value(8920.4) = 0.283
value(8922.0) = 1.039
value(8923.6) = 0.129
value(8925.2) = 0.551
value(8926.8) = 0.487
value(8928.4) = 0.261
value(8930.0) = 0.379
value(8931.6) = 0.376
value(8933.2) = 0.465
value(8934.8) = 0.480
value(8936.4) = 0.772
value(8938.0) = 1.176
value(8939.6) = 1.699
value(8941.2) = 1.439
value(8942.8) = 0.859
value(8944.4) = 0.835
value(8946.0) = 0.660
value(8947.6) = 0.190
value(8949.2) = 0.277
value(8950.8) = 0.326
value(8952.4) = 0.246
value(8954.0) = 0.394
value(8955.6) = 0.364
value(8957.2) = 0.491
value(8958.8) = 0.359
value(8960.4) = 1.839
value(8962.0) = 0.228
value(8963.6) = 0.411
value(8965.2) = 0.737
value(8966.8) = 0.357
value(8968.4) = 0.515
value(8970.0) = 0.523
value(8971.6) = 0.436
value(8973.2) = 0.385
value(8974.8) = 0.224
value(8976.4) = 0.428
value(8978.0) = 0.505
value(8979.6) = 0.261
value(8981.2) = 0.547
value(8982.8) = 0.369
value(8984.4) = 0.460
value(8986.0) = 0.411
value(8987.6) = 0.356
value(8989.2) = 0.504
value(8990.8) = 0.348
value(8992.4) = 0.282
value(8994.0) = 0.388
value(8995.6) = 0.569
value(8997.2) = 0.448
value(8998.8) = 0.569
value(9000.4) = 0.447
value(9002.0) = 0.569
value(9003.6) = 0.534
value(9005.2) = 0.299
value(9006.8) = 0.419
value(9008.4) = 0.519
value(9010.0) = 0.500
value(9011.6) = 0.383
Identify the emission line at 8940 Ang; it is H-beta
